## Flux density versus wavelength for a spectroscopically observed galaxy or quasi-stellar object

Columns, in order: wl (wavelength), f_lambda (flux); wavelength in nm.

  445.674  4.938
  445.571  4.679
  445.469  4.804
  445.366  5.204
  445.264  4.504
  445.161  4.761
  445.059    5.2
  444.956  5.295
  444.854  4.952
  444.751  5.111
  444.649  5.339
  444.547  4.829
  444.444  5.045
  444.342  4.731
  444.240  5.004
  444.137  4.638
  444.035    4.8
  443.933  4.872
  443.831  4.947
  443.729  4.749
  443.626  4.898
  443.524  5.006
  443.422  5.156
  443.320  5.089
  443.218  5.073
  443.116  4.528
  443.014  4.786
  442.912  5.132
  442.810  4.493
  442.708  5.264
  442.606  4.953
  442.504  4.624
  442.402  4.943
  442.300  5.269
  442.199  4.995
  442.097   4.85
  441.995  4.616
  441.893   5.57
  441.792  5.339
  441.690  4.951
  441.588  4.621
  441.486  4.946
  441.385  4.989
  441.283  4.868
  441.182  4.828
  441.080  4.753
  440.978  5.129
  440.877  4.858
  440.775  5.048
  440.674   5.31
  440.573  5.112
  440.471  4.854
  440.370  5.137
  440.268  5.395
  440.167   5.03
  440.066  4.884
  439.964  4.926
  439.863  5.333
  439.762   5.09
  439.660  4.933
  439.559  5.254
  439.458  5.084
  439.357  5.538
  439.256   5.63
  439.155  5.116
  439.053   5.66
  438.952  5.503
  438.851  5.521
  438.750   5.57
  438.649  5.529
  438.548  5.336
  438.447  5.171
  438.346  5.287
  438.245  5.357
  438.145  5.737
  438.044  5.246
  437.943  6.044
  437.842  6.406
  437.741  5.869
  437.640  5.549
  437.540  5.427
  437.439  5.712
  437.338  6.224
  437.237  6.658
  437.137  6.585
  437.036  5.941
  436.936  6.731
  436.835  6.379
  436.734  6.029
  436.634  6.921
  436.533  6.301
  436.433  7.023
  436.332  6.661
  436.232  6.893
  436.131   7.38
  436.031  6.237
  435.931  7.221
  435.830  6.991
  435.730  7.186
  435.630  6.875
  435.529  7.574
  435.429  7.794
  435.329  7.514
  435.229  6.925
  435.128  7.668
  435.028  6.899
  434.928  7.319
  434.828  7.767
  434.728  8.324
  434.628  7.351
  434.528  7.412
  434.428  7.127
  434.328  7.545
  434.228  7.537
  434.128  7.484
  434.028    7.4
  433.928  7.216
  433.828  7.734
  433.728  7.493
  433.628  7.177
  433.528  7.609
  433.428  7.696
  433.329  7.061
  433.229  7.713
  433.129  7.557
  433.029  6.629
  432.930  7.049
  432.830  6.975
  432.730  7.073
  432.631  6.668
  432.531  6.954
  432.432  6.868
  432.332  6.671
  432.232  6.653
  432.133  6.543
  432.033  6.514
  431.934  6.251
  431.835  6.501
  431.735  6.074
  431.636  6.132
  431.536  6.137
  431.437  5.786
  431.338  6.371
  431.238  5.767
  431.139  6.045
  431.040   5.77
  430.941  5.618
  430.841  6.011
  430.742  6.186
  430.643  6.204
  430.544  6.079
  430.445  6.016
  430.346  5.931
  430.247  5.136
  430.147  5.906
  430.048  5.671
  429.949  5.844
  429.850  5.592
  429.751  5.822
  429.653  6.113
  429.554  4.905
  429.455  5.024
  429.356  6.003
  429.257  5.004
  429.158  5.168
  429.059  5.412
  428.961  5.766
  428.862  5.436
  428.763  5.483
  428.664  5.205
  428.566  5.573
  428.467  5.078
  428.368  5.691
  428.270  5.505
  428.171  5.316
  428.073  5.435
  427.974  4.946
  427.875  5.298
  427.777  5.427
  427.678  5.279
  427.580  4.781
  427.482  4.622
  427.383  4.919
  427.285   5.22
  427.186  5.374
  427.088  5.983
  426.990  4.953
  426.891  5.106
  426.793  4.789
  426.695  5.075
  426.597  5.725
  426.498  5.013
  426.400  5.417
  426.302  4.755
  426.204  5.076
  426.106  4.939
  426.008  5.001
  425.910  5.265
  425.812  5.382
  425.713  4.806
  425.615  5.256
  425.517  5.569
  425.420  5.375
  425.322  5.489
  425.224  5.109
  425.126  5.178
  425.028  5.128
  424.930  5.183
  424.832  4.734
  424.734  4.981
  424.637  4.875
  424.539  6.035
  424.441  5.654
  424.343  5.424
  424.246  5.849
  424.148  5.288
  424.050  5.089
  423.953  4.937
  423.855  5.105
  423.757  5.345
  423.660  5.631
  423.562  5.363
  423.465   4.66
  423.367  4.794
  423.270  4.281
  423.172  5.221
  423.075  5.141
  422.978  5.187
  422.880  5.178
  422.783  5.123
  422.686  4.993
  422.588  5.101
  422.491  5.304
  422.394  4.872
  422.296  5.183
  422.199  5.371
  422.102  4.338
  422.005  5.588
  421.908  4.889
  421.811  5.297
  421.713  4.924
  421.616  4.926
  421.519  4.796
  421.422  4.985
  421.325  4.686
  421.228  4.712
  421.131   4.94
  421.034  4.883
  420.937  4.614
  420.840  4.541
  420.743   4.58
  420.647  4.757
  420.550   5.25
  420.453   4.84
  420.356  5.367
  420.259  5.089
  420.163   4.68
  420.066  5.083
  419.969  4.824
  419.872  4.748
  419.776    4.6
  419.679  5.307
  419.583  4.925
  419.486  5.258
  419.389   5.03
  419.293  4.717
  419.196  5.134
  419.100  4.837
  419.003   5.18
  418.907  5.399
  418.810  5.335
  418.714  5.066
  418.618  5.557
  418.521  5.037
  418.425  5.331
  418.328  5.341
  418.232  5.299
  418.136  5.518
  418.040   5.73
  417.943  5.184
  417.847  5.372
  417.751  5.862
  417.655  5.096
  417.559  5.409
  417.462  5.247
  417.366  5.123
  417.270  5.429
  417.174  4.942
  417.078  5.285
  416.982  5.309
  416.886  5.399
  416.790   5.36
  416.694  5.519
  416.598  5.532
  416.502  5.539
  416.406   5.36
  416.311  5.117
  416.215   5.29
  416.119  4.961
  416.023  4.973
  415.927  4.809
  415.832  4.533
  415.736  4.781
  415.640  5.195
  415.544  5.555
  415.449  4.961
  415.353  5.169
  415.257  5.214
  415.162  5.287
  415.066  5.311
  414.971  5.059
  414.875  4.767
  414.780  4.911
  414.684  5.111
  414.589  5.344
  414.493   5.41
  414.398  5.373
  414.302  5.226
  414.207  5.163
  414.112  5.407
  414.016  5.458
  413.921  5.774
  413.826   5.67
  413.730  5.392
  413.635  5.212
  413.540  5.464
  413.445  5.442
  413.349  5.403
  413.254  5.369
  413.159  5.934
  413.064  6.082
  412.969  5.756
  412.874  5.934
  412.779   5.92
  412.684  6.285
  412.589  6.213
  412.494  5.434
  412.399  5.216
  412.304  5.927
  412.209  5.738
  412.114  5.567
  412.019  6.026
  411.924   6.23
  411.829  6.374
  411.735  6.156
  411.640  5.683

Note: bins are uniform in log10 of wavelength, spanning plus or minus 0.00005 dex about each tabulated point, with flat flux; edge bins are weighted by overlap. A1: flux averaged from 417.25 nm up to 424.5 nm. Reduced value 5.1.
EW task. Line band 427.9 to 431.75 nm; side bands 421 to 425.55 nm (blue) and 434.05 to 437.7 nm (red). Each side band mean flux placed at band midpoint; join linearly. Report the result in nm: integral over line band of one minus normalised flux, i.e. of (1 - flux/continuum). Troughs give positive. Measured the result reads 0.25 nm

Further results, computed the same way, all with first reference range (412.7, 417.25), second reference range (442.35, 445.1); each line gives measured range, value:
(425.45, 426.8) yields 0.00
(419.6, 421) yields 0.10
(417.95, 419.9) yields 0.04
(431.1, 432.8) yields -0.44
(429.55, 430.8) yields -0.17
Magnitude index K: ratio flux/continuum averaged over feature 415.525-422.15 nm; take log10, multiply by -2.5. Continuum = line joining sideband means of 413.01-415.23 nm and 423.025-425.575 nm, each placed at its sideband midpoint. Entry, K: 0.041 mag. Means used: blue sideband 5.37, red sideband 5.21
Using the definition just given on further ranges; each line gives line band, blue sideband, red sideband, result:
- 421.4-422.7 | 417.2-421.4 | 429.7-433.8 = 0.072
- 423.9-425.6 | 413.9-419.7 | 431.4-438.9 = 0.112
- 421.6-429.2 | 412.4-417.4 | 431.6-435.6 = 0.221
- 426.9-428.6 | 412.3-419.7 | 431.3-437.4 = 0.211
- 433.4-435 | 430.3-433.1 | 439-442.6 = -0.243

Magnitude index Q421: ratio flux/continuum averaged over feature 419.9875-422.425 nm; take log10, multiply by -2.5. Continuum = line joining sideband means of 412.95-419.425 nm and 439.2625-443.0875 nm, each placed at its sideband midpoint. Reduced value 0.065 mag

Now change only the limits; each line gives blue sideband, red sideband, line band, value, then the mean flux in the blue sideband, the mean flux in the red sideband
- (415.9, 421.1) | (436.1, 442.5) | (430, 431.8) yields -0.11 mag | 5.15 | 5.51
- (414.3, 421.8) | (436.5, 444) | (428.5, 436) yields -0.24 mag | 5.12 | 5.31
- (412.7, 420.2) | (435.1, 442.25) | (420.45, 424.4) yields 0.08 mag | 5.27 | 5.76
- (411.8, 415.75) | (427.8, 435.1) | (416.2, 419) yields 0.07 mag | 5.5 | 6.35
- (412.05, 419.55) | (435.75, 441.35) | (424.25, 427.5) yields 0.06 mag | 5.34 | 5.7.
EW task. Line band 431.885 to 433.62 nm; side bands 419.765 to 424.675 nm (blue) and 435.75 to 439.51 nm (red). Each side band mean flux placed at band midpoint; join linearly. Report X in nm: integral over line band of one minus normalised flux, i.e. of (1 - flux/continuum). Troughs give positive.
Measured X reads -0.38 nm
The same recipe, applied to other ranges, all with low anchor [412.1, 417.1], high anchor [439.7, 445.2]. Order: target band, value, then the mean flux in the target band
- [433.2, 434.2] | -0.46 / 7.45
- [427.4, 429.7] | -0.06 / 5.32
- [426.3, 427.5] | 0.01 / 5.18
